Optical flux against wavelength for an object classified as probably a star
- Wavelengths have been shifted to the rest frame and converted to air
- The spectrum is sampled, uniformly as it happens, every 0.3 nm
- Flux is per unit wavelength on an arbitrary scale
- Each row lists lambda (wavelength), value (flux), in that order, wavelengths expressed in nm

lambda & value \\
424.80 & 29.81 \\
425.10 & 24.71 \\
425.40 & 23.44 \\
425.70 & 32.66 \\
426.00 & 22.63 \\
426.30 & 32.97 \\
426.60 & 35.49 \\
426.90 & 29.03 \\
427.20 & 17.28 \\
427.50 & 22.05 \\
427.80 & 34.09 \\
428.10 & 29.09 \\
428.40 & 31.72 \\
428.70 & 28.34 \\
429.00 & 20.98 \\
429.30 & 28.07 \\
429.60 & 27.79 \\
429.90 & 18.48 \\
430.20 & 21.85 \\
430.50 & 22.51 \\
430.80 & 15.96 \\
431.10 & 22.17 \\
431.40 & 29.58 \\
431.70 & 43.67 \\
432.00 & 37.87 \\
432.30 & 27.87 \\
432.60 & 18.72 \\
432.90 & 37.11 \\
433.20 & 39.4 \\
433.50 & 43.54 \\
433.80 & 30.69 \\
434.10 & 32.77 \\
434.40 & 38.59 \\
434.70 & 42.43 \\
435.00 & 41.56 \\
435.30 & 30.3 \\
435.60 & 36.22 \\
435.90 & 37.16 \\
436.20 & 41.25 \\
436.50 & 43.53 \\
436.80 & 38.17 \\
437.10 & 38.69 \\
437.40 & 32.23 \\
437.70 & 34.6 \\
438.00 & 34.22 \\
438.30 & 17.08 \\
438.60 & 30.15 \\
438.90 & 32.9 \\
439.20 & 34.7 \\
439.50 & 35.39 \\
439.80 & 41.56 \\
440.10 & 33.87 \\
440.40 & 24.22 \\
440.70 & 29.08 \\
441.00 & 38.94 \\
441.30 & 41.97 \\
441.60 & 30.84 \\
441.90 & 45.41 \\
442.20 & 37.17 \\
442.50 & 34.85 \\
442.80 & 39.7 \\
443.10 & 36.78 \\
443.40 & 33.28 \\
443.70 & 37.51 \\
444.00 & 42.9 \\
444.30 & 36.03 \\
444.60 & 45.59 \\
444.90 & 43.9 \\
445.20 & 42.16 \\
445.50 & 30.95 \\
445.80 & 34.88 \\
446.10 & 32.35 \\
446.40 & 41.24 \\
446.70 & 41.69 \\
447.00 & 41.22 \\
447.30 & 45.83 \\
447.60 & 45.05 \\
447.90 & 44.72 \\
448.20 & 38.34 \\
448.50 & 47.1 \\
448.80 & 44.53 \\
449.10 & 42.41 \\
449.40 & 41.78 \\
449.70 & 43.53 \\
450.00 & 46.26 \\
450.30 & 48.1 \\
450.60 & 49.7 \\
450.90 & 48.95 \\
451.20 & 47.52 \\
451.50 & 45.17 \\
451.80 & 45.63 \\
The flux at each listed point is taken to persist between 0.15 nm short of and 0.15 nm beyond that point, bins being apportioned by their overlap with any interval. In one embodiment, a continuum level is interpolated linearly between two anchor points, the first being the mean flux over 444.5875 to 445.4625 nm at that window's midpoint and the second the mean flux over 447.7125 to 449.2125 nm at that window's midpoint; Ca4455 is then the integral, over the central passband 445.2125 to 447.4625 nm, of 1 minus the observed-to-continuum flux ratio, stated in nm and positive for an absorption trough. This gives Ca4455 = 0.21 nm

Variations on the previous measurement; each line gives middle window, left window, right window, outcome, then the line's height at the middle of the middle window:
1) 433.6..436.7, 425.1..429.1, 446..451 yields -0.35 nm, 33.7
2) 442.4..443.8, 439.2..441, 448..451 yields 0.03 nm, 37.2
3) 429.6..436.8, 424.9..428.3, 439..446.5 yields -0.25 nm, 31.5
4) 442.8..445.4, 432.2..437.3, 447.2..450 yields 0.11 nm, 41.4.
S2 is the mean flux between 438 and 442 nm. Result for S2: 33.4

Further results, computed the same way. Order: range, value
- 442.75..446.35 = 38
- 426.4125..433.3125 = 27.8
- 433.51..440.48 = 35.2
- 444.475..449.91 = 41.5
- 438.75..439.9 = 35.9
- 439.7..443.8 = 36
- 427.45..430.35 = 26.4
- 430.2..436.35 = 33.2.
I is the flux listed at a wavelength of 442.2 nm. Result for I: 37.17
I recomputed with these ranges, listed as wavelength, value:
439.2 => 34.7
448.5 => 47.1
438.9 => 32.9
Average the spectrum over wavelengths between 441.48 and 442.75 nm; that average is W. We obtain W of 37.4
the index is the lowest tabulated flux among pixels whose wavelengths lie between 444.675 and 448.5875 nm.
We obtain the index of 30.95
